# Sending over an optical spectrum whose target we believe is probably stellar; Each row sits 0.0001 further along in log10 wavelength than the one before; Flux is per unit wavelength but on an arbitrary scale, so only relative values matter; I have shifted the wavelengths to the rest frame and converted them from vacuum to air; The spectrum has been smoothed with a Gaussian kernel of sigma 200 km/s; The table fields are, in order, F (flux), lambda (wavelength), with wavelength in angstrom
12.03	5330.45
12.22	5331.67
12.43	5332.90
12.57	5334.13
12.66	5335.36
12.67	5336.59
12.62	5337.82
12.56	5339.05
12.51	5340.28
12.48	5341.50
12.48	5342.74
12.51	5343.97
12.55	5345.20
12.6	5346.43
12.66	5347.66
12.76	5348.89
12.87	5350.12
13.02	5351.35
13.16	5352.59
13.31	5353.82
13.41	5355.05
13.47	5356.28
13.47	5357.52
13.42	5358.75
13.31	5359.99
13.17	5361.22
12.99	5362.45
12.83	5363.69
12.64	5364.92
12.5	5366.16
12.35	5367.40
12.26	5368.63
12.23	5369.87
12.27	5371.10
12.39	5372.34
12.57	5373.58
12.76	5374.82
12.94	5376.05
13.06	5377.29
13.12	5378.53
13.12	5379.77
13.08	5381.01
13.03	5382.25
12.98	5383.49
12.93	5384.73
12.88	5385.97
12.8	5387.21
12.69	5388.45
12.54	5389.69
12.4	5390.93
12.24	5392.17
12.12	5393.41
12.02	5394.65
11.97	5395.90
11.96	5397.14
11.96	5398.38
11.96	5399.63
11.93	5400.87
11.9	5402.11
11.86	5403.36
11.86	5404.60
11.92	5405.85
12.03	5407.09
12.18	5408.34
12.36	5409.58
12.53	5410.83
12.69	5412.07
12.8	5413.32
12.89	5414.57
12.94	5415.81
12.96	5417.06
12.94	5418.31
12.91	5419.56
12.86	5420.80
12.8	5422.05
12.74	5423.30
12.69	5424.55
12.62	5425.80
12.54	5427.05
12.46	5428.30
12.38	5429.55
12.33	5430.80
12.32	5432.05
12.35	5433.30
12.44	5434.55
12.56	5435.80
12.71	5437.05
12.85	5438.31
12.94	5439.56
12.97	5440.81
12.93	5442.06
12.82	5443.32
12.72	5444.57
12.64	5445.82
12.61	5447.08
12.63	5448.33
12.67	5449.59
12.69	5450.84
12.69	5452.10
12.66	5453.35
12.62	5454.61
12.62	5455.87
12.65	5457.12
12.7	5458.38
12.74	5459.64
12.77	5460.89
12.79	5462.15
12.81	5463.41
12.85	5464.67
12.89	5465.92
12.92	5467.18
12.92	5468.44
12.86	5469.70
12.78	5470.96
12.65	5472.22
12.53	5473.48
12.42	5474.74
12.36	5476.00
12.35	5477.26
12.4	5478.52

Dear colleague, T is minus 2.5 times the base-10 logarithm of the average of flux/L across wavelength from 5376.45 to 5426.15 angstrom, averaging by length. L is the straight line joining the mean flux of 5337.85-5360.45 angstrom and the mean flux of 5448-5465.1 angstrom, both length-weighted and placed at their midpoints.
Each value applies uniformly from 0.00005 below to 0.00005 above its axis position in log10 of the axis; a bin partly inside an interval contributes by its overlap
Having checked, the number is 0.02 mag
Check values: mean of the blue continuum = 12.9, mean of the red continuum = 12.7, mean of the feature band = 12.5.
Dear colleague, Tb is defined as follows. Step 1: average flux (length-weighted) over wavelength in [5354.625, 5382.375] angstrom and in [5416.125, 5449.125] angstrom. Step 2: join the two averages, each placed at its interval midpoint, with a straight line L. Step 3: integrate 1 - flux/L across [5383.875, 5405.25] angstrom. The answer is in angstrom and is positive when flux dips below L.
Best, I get 0.9 angstrom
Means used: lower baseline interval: 12.9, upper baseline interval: 12.7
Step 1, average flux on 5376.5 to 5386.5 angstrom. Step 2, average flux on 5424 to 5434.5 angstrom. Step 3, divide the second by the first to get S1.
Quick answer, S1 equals 0.96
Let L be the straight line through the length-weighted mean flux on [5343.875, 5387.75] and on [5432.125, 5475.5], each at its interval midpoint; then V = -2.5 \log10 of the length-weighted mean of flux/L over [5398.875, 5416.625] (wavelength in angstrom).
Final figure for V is 0.05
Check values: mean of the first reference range 12.9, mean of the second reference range 12.7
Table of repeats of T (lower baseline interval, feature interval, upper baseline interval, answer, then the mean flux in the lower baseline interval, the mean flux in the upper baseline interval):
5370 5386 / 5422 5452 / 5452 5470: 0.013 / 12.8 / 12.8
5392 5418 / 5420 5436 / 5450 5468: -0.008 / 12.2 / 12.7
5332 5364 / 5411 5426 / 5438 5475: -0.003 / 12.9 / 12.7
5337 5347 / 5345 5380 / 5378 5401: -0.029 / 12.5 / 12.5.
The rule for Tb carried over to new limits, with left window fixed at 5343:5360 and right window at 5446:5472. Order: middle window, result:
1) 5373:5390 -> 0.05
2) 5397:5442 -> 1.23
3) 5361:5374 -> 0.43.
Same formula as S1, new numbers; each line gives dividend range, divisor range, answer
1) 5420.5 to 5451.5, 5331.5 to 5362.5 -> 0.98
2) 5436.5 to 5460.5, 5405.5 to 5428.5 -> 1.01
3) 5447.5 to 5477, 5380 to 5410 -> 1.03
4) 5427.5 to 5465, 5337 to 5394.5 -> 0.99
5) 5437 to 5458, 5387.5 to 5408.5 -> 1.05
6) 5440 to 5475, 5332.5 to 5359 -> 0.99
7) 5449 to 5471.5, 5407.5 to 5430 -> 1.01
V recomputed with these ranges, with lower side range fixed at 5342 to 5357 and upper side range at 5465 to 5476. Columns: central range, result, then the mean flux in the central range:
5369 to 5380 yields 0.015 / 12.7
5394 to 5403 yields 0.077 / 11.9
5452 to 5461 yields 0.006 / 12.7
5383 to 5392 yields 0.010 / 12.7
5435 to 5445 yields -0.003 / 12.8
